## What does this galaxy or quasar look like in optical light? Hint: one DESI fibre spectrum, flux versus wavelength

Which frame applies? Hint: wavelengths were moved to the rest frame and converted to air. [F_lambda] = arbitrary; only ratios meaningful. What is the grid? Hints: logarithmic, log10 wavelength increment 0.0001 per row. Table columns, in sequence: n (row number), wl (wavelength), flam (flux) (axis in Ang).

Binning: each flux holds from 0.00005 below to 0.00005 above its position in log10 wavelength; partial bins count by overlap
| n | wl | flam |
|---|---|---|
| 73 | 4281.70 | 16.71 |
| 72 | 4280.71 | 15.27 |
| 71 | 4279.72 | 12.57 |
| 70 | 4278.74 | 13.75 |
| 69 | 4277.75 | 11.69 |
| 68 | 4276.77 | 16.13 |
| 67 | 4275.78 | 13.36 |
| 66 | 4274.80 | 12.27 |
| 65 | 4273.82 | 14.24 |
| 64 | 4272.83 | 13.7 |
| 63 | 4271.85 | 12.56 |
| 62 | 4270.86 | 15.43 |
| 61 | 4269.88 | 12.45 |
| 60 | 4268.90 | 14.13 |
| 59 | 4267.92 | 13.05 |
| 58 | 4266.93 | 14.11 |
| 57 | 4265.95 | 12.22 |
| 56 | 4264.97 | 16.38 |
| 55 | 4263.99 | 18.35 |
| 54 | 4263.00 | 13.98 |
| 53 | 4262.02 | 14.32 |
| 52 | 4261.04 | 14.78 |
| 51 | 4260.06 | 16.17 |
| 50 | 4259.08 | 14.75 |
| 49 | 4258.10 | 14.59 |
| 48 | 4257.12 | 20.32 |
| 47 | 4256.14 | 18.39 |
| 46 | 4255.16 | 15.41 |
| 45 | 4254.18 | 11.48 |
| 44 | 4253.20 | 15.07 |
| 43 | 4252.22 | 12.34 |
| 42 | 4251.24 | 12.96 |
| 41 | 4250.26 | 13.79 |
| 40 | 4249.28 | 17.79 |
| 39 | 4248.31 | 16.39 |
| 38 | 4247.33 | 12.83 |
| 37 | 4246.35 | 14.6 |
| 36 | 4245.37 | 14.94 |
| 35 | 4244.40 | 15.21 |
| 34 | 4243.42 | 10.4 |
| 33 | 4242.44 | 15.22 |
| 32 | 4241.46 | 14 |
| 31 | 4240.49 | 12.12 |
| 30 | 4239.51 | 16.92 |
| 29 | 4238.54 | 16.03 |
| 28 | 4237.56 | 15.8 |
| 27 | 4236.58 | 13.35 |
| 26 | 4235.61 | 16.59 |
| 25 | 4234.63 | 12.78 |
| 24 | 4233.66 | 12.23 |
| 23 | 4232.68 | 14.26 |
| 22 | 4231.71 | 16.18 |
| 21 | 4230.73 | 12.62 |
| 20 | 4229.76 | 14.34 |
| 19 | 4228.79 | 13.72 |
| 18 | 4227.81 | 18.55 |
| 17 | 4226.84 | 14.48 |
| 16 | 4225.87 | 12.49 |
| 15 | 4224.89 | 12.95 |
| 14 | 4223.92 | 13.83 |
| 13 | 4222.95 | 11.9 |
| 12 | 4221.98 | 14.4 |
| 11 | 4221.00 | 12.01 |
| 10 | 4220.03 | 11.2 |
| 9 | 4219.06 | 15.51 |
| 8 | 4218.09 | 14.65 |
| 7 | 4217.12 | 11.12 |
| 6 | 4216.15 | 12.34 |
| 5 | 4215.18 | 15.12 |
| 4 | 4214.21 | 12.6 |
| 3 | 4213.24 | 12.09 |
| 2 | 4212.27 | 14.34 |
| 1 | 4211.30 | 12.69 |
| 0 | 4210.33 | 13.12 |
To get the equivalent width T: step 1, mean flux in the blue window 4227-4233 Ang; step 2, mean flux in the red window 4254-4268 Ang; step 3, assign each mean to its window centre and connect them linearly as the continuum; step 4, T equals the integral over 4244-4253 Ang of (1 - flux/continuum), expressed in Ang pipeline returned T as 0.4 Ang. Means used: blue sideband 14.9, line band 14.6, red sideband 15.4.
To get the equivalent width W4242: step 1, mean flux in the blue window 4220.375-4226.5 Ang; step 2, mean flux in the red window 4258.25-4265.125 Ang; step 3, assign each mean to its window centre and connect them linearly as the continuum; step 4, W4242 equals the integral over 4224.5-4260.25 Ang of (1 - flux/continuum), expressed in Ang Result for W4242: -1.2 Ang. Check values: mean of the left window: 12.9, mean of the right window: 15.4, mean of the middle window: 14.6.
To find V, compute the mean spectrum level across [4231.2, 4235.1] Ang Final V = 13.9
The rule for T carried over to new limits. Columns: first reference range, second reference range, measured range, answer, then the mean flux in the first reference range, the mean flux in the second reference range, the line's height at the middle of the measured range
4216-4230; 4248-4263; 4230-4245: 0.0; 13.6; 15.2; 14.3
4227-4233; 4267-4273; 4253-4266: -1.5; 14.9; 13.6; 13.9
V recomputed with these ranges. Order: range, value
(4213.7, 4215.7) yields 13.8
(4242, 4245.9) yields 13.9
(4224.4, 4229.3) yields 14.4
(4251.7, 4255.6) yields 13.5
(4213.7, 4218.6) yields 13.2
